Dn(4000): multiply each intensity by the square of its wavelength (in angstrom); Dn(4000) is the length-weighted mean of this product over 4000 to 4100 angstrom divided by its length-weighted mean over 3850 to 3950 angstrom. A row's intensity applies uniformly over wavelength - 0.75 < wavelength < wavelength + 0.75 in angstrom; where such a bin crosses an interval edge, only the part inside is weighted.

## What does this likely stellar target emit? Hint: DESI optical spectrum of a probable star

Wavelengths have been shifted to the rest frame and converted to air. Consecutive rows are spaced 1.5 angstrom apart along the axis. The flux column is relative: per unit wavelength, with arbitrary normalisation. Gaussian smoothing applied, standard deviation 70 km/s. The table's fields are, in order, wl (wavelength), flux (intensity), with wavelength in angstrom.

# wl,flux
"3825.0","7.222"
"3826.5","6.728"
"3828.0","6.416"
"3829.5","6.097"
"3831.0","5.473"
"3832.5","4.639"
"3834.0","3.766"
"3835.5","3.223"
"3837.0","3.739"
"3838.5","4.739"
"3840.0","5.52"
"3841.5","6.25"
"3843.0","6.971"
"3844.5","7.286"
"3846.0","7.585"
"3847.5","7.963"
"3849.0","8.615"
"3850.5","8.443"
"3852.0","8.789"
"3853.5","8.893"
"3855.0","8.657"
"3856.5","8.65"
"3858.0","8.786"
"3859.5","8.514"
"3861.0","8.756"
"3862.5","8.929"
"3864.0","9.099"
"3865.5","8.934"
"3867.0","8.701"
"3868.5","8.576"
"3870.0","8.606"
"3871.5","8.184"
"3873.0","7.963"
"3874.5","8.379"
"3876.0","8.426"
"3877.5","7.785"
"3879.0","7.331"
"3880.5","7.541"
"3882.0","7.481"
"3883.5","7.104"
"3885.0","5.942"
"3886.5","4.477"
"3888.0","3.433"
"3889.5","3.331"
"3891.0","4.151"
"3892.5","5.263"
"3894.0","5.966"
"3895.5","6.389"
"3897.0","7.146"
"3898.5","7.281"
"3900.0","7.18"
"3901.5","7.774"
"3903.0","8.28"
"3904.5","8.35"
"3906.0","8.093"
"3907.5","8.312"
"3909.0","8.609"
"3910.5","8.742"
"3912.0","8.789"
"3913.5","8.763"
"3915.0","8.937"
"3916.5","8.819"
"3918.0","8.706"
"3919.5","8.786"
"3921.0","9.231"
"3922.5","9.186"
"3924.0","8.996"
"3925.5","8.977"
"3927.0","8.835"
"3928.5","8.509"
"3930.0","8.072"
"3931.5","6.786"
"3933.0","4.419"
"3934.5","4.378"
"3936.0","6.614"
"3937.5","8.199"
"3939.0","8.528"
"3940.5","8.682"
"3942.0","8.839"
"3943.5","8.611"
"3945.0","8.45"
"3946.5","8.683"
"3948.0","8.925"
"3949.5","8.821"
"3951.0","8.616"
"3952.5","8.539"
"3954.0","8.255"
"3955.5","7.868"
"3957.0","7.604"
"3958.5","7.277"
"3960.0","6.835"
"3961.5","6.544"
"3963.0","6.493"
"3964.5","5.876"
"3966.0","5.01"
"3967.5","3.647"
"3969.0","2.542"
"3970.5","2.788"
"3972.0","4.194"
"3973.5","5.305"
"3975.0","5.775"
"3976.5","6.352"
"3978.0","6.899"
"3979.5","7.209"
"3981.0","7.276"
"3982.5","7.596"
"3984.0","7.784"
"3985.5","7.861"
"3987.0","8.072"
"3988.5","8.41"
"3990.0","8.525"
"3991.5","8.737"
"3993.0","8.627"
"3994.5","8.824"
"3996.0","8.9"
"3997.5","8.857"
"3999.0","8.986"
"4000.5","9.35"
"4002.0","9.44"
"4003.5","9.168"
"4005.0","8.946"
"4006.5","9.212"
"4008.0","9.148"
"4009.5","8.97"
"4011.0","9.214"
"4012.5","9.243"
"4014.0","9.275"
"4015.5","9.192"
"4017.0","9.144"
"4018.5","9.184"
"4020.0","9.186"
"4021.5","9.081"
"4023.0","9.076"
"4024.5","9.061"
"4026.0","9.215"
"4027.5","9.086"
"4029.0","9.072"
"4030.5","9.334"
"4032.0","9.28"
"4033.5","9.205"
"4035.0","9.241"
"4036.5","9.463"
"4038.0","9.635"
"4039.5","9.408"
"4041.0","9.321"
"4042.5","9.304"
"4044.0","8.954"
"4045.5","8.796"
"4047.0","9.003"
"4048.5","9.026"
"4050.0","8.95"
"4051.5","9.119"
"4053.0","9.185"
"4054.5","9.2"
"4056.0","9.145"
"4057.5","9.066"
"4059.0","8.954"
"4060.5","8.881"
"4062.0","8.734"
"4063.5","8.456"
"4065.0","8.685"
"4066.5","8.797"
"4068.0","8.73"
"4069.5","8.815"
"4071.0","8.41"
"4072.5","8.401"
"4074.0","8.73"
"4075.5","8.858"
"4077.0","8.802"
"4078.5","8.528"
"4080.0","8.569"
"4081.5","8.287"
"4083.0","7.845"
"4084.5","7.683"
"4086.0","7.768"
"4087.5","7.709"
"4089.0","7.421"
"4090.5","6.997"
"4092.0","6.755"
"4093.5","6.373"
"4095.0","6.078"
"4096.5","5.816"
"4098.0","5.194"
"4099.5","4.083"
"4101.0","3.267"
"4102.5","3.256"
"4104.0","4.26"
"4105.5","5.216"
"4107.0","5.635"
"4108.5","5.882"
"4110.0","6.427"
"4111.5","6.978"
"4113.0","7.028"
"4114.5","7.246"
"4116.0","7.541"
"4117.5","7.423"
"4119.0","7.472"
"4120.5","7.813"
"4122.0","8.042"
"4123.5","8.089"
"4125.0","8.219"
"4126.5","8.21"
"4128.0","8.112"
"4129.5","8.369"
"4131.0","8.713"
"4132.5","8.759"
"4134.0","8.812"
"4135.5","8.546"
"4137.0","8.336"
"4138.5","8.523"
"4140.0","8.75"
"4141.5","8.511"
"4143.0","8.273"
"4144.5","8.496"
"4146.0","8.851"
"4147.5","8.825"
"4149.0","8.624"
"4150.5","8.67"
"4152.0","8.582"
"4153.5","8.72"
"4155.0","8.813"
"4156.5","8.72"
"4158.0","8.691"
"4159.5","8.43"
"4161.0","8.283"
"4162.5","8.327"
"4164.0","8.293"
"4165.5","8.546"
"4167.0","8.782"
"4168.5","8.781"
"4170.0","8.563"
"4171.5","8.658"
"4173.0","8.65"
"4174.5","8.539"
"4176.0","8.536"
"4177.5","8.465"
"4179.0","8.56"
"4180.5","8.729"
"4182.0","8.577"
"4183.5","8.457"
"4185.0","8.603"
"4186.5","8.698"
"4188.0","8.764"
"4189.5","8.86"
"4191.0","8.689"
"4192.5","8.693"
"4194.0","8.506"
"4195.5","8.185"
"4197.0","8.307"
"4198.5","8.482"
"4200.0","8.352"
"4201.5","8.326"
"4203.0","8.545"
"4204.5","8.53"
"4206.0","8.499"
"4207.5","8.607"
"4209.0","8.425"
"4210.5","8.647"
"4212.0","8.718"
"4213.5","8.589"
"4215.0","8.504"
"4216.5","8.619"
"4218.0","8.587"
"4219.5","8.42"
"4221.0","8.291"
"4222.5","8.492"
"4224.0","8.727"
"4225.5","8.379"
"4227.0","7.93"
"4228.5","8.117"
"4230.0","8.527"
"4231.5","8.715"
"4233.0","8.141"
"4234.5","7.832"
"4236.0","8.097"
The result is 1.18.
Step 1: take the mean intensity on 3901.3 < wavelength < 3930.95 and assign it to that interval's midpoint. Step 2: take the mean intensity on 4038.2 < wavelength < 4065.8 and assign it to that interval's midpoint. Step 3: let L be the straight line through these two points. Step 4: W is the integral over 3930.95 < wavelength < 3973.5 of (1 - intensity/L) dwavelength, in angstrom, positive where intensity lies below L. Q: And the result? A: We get 9.3 angstrom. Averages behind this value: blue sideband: 8.64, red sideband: 9.02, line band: 6.83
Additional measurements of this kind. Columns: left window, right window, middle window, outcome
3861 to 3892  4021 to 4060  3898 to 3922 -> -2.51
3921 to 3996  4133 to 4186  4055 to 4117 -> 6.13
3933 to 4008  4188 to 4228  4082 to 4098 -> 2.02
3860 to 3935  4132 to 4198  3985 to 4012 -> -2.93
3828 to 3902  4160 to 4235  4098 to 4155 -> 5.08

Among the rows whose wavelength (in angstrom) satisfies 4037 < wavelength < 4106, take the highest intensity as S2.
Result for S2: 9.635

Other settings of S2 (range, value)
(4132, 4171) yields 8.851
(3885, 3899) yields 7.281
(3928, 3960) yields 8.925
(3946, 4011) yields 9.44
